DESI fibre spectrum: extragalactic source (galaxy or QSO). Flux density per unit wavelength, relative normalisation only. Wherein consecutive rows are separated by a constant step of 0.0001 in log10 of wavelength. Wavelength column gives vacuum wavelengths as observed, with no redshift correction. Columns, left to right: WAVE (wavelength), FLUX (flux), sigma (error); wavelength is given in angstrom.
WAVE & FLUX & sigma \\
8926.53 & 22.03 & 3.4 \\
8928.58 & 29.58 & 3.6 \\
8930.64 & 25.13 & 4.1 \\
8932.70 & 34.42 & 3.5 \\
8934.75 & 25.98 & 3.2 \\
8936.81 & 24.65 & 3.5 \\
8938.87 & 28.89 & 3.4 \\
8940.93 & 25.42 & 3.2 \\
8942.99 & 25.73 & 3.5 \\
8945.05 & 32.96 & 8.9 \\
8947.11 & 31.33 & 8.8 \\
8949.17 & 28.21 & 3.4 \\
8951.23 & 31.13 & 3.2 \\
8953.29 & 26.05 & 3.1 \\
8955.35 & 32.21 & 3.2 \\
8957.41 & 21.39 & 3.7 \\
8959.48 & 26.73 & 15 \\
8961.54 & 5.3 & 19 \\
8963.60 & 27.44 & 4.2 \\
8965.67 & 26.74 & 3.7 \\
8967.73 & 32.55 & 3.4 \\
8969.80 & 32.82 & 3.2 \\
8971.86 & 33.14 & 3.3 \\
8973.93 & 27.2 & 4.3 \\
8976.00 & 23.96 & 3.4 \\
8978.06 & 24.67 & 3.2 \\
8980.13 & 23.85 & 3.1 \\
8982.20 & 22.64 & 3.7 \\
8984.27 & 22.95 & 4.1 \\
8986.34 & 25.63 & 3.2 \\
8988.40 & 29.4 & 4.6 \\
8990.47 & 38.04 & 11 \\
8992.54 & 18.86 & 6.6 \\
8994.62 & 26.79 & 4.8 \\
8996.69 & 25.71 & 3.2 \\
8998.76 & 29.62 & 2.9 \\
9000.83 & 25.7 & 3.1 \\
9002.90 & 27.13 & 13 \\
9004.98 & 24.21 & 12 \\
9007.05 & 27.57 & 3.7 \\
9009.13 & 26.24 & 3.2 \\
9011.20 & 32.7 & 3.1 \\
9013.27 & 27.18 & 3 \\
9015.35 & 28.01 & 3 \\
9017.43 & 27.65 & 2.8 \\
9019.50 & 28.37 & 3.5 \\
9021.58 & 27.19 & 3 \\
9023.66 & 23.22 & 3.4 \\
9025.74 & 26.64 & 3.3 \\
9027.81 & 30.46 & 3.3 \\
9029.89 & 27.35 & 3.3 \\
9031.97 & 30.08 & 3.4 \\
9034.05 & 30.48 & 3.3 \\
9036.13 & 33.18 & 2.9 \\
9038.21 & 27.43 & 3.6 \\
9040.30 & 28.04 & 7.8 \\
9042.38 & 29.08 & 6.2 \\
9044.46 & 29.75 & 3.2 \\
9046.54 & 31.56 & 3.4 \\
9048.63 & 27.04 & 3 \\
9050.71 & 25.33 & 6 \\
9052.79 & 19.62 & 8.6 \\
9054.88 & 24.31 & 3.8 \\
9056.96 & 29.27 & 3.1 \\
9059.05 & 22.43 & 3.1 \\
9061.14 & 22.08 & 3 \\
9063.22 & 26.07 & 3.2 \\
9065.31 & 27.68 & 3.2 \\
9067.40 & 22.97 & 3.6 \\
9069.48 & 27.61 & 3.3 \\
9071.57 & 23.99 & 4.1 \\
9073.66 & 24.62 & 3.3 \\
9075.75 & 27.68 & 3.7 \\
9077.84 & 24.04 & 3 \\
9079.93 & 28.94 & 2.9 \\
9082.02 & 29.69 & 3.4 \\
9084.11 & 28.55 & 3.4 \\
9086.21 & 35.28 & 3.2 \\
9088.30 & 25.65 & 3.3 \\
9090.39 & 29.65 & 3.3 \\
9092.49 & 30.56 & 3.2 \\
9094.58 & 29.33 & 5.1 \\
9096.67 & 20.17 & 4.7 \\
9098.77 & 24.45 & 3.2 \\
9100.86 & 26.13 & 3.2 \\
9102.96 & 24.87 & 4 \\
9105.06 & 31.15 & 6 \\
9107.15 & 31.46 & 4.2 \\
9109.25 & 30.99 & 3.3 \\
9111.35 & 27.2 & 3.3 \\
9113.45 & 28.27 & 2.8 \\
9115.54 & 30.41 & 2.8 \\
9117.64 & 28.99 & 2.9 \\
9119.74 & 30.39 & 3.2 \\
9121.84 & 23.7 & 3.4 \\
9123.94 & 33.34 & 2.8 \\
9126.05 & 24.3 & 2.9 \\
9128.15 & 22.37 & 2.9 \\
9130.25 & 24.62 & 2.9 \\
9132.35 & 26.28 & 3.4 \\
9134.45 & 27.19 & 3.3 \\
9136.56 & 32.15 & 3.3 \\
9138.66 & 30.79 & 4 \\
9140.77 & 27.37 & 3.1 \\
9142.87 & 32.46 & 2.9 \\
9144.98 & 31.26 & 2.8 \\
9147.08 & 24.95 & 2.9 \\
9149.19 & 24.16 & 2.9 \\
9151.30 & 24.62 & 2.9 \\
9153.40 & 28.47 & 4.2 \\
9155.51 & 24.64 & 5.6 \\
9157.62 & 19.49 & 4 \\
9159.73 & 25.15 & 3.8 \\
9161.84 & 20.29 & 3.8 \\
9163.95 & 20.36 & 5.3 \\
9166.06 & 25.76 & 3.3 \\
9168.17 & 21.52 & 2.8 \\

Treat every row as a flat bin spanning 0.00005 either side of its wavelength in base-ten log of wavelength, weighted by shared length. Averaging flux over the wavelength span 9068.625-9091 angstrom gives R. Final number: 27.8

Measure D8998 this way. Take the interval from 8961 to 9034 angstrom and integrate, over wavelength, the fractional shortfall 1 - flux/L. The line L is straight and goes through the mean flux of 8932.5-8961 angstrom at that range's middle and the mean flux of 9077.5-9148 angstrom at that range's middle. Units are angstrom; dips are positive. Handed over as 2.2 angstrom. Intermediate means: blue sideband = 27.6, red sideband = 28.2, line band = 27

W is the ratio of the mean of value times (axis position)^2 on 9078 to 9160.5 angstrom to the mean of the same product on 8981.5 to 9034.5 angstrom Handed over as 1.0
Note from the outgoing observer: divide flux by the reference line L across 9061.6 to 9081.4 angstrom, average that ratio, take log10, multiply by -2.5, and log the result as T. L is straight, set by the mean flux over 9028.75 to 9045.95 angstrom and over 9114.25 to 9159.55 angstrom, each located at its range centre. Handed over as 0.110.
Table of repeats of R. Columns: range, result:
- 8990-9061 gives 27.4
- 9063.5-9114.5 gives 27.5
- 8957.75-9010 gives 26.1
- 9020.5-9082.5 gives 26.9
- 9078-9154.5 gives 28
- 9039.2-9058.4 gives 27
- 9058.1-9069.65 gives 24.6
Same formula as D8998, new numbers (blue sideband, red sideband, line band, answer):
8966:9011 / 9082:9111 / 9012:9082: 2.0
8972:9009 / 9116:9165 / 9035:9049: -1.7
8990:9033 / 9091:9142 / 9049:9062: 1.7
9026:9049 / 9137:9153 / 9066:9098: 1.9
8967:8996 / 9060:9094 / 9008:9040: -1.4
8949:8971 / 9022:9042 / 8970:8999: 0.4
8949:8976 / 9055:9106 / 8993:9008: 0.2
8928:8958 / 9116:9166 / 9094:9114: -0.4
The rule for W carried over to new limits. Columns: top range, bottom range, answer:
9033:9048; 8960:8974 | 1.15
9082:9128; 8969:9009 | 1.08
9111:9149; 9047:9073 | 1.14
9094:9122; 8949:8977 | 1.07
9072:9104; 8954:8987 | 1.09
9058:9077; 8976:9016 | 0.95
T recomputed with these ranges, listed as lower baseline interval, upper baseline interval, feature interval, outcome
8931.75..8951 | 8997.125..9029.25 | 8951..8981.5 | 0.083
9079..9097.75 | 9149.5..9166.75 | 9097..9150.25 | -0.074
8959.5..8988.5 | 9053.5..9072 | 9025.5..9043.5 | -0.163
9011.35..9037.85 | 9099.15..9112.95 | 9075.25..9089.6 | -0.007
